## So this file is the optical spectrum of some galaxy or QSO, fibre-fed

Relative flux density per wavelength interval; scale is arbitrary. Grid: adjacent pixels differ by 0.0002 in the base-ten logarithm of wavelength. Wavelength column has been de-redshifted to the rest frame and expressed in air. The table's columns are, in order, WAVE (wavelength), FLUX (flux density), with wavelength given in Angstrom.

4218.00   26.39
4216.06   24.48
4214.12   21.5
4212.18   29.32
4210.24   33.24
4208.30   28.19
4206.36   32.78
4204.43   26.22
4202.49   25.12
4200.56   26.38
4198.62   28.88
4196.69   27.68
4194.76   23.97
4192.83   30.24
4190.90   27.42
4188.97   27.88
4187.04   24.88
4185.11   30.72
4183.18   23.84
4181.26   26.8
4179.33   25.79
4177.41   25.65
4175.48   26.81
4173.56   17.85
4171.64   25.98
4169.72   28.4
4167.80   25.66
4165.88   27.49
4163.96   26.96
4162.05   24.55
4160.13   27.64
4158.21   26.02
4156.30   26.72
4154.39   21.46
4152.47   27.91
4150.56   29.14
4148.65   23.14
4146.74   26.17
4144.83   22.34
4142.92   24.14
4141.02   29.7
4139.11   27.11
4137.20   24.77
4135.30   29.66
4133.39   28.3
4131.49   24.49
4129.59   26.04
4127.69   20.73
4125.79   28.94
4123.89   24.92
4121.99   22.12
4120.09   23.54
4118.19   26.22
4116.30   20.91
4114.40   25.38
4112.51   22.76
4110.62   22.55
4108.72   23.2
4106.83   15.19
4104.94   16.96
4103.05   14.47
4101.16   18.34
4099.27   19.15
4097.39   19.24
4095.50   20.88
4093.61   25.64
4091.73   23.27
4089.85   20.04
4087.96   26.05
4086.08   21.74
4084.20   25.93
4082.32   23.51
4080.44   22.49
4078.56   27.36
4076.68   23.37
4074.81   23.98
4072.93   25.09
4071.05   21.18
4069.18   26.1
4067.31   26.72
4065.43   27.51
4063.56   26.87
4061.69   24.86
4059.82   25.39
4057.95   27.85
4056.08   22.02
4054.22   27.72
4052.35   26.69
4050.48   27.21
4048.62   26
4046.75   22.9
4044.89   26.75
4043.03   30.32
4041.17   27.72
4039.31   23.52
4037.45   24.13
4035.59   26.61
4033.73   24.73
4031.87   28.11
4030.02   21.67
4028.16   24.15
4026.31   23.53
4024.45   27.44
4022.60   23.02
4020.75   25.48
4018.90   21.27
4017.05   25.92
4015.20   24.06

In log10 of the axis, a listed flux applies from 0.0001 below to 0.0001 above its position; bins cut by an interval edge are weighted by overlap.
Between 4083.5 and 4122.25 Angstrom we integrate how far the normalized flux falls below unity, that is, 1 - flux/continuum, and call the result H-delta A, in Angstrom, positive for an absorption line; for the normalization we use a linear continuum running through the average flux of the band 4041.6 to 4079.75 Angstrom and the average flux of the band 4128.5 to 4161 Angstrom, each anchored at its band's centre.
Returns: 6.57 Angstrom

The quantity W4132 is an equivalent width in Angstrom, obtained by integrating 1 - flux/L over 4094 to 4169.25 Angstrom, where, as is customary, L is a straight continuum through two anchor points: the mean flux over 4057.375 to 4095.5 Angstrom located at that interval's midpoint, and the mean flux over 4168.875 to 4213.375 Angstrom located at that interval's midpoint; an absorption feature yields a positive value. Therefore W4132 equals 5.3 Angstrom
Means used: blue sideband 24.6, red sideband 27.1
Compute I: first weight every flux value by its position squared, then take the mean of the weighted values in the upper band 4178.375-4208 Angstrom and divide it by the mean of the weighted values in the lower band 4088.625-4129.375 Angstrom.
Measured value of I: 1.3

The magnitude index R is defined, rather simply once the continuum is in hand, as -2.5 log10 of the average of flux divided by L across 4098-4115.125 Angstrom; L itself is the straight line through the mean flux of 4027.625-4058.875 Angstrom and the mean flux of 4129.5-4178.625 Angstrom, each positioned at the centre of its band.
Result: 0.30 mag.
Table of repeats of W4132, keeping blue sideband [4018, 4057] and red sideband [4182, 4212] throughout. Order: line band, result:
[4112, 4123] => 1.3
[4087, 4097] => 1.2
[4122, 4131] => 0.6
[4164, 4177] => 0.9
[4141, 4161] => 1.1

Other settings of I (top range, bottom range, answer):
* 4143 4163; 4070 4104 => 1.18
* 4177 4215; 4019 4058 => 1.16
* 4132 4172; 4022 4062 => 1.09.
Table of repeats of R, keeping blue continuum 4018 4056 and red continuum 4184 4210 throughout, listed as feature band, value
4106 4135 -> 0.122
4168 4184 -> 0.097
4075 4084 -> 0.074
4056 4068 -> -0.015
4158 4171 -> 0.027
